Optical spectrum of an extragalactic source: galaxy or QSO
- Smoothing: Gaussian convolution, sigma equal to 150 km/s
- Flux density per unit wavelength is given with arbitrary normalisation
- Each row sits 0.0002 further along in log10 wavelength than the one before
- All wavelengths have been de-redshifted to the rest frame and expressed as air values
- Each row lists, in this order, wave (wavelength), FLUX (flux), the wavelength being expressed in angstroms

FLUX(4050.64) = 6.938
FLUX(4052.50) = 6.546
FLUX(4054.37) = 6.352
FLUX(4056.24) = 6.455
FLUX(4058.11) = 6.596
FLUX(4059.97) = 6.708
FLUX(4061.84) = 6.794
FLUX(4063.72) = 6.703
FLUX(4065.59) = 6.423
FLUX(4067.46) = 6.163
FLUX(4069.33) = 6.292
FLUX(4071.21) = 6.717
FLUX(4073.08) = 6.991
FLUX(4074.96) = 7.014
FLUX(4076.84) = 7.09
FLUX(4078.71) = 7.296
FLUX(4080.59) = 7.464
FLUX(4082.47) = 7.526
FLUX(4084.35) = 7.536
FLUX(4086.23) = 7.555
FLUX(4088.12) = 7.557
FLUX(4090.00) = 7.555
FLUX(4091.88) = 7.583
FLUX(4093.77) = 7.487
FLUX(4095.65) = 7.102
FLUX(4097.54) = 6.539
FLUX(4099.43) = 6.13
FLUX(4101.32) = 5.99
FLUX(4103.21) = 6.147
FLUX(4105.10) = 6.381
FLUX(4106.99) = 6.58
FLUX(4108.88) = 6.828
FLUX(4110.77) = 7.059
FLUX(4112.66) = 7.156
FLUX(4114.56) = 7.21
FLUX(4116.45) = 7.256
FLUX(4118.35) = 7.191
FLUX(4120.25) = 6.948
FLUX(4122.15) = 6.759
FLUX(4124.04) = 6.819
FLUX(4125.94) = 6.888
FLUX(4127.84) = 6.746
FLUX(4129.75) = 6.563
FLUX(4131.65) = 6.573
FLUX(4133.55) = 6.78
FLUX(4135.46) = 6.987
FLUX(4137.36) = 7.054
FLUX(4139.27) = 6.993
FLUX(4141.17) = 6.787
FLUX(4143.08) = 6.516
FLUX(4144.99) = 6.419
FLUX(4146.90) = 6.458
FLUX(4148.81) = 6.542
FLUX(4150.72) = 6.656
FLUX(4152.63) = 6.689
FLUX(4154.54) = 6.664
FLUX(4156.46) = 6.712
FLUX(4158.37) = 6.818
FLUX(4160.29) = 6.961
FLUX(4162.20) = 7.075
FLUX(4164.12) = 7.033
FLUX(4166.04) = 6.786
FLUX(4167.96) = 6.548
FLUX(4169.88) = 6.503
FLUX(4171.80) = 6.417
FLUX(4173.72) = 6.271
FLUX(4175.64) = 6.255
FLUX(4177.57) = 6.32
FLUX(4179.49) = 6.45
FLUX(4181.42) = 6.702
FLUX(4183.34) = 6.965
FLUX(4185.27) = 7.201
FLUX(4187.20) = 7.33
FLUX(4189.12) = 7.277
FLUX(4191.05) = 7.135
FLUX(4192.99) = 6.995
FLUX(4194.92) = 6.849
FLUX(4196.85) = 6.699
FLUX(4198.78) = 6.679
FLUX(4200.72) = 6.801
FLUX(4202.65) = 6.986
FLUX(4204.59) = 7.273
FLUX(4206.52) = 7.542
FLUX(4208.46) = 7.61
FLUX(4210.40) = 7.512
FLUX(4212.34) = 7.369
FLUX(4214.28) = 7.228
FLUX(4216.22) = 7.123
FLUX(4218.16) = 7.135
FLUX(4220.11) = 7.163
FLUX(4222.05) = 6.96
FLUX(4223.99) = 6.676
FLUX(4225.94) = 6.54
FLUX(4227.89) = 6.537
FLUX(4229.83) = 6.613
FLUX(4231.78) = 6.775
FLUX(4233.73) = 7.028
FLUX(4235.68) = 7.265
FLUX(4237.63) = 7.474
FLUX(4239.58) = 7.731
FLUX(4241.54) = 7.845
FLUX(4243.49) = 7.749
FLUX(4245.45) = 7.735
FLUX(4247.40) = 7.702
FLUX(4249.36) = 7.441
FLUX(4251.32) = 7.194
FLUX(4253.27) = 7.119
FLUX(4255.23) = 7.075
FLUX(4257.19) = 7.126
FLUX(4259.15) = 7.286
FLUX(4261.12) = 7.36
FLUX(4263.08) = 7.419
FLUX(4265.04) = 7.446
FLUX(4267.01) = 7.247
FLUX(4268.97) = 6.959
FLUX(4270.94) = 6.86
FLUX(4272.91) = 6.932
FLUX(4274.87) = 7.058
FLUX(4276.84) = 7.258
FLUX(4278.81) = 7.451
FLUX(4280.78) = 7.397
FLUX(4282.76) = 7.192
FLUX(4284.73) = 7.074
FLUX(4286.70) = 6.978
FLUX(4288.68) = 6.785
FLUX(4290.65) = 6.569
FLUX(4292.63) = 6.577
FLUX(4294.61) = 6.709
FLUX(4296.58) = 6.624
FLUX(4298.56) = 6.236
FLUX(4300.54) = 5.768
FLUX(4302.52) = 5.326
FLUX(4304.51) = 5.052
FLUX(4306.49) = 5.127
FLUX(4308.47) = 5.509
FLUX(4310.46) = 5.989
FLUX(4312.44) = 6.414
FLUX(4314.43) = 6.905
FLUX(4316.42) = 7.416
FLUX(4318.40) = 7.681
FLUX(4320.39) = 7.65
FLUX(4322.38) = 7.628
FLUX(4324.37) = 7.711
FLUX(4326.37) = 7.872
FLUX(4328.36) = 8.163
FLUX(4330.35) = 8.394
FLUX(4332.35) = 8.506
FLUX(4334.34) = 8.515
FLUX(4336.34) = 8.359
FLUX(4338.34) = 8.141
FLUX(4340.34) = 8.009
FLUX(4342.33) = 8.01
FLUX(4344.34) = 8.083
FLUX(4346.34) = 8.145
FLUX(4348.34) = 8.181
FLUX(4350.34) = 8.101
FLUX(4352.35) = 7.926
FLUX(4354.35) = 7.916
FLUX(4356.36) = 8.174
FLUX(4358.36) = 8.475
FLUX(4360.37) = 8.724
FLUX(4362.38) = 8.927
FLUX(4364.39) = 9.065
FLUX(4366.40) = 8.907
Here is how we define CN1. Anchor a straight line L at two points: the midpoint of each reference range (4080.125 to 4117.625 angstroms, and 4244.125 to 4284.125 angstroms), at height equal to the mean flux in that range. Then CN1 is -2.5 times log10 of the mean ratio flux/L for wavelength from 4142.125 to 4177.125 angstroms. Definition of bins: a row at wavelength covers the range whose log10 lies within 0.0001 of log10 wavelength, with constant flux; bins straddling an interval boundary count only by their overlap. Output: 0.078 mag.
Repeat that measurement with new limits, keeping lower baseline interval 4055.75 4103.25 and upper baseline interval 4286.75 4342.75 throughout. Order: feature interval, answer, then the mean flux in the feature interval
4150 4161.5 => 0.03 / 6.76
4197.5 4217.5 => -0.03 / 7.2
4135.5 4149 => 0.04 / 6.71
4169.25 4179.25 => 0.10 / 6.36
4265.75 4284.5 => -0.02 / 7.15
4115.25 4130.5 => 0.01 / 6.9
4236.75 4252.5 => -0.09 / 7.6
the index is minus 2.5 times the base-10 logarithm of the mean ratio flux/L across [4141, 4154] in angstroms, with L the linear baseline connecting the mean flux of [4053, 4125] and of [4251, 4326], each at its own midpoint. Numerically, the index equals 0.05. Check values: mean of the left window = 6.89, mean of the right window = 6.85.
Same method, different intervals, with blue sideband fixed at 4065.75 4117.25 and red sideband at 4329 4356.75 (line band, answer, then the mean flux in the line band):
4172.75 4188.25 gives 0.11 mag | 6.69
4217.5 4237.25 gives 0.11 mag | 6.88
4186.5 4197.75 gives 0.06 mag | 7.04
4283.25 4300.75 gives 0.19 mag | 6.65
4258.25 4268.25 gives 0.06 mag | 7.34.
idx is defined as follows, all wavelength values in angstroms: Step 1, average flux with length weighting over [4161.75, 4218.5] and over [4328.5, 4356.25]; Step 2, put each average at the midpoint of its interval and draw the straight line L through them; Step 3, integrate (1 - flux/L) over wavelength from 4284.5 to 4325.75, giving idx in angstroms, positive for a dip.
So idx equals 6.9 angstroms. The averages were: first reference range 6.93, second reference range 8.17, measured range 6.56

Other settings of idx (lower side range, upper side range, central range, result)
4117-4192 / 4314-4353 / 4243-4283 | 1.2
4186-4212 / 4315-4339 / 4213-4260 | 1.2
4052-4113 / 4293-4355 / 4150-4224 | 1.4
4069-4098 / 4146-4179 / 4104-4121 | 0.2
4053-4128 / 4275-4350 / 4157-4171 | 0.4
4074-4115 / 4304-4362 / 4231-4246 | -0.1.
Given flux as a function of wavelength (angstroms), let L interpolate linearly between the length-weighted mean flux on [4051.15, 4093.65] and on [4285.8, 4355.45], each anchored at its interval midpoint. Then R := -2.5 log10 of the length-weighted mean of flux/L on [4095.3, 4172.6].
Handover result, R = 0.05 mag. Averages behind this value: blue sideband 6.96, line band 6.74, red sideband 7.23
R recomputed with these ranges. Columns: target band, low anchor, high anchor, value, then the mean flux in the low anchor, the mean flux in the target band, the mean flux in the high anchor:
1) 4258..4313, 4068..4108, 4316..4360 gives 0.17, 6.97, 6.67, 8.07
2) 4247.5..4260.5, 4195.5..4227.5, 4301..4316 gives -0.11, 7.07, 7.24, 5.82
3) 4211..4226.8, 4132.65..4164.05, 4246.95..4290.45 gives 0.00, 6.76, 7.04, 7.18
